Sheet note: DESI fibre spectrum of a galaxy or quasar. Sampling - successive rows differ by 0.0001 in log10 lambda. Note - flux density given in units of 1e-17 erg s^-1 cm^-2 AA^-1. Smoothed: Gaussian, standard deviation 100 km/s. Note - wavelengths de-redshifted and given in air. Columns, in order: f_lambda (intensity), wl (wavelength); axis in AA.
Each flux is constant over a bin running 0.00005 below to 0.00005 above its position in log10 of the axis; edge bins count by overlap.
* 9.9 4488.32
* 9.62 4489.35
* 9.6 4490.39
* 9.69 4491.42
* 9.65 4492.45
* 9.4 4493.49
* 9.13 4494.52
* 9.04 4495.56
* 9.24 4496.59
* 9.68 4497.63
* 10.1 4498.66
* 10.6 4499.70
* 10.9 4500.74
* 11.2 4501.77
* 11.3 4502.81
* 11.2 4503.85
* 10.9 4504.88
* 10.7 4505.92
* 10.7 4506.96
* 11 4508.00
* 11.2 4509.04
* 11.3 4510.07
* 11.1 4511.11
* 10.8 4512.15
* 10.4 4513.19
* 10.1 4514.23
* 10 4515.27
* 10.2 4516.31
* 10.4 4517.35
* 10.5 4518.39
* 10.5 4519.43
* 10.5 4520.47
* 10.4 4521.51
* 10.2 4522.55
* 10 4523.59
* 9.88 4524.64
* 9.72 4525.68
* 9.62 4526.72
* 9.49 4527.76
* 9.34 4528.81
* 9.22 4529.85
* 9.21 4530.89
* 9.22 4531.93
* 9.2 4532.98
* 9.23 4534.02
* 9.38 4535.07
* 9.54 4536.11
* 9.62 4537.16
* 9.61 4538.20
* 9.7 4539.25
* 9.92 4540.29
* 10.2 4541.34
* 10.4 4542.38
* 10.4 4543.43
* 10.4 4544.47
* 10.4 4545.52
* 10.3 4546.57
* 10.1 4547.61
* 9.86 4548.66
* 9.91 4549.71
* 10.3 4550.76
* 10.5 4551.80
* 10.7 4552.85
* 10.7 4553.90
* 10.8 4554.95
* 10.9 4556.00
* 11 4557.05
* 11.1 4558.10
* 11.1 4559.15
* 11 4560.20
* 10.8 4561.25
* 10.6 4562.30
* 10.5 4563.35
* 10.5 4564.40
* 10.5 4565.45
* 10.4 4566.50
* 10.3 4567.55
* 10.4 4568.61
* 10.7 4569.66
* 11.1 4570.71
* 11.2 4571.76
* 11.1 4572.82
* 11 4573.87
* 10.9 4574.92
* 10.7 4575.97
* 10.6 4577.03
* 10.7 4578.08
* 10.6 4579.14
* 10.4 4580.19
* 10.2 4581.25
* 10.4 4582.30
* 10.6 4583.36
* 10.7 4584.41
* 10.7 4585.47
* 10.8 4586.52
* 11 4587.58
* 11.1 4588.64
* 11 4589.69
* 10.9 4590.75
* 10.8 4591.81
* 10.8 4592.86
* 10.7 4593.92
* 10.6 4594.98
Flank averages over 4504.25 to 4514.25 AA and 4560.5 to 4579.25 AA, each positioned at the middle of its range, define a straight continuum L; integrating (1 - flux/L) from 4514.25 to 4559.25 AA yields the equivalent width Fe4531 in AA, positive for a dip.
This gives 3.0 AA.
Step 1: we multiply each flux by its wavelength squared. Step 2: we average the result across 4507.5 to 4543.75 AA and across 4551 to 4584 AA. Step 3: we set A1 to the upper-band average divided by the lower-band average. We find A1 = 1.1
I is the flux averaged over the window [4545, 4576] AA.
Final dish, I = 10.6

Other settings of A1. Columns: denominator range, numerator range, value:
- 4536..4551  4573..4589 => 1.08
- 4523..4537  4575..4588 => 1.15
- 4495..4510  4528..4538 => 0.90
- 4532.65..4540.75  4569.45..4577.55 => 1.16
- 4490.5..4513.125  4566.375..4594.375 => 1.07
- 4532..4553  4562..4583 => 1.08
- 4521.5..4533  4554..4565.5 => 1.14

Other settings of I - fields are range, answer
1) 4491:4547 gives 10.1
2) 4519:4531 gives 9.86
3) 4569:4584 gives 10.7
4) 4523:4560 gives 10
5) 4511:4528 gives 10.2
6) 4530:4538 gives 9.35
